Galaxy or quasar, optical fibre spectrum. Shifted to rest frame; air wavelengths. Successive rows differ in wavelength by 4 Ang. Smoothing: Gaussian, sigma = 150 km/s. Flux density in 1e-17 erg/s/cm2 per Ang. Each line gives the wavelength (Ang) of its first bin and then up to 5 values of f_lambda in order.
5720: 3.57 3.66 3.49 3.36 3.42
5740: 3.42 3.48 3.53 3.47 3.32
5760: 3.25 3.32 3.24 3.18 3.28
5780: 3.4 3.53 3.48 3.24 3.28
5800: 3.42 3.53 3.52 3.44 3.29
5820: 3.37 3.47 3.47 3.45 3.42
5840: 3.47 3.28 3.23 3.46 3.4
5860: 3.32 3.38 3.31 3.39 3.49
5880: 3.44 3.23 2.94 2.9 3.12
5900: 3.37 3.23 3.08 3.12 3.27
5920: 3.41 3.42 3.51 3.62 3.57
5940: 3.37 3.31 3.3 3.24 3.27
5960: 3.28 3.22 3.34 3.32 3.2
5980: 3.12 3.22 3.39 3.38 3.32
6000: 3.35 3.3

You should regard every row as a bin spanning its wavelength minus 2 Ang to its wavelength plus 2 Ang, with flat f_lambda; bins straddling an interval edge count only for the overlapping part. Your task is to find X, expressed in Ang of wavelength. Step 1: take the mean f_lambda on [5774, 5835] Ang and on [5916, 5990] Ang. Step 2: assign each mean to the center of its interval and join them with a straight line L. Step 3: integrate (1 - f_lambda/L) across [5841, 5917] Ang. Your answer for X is 2.5 Ang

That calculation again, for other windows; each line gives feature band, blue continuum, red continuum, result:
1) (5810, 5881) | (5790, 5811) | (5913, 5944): 0.39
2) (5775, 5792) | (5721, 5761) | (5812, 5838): 0.11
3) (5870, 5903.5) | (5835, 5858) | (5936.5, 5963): 1.14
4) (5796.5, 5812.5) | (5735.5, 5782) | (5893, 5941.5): -0.54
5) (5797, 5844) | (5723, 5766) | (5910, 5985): -0.62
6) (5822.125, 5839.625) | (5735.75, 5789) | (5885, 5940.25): -0.64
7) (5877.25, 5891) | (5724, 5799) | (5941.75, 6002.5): 0.53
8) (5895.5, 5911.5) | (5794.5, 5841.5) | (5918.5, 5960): 0.97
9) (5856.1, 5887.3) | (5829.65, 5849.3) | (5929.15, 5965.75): 0.20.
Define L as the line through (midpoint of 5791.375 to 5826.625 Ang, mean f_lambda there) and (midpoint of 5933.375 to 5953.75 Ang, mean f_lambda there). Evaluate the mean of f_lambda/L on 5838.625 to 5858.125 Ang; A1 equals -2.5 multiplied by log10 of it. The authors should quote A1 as 0.01 mag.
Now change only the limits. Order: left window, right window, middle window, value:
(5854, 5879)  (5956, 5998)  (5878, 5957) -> 0.02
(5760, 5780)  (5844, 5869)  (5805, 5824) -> -0.04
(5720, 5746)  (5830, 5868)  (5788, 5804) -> 0.02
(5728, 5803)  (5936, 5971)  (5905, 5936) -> -0.01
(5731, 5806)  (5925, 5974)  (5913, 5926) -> 0.01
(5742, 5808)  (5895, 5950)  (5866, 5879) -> -0.02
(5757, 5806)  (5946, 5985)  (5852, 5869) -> -0.02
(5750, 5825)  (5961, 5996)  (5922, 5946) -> -0.05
